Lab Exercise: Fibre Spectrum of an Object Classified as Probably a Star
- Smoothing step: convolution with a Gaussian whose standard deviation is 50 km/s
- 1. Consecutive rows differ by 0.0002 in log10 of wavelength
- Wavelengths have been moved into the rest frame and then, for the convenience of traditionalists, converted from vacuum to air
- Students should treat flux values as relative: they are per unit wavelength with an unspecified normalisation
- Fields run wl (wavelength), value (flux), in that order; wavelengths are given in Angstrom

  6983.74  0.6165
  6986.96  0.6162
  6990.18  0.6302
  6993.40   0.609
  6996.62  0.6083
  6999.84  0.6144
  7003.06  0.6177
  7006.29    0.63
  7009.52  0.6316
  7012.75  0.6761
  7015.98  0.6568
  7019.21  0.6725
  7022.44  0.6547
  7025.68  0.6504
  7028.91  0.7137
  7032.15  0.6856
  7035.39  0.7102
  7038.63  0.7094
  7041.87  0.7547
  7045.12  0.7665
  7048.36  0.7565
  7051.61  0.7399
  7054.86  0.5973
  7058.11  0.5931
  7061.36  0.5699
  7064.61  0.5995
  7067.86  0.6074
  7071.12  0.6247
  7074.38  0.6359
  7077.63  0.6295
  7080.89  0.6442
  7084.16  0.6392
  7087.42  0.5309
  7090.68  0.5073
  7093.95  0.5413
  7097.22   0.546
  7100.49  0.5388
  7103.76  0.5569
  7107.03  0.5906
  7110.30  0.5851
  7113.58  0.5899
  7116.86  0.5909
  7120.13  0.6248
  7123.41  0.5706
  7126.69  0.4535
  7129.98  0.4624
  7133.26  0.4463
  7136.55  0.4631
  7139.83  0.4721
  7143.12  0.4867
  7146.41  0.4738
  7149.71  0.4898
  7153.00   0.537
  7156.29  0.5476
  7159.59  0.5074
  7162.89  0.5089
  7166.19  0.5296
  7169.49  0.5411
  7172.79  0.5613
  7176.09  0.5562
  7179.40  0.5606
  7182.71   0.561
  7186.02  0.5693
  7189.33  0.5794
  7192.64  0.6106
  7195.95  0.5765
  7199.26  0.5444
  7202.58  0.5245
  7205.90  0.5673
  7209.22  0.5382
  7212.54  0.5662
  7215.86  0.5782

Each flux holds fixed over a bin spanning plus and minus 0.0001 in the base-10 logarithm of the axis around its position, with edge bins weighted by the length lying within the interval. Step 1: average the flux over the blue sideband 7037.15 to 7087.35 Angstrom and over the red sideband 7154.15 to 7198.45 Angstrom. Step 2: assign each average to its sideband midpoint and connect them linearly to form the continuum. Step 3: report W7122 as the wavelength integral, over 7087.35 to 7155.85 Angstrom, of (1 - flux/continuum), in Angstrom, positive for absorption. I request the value 8.6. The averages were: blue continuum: 0.654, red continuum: 0.554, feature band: 0.527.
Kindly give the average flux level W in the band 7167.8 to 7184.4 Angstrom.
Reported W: 0.556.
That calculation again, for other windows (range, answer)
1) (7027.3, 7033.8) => 0.699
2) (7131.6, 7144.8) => 0.467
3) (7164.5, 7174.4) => 0.544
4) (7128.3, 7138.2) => 0.457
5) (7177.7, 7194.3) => 0.576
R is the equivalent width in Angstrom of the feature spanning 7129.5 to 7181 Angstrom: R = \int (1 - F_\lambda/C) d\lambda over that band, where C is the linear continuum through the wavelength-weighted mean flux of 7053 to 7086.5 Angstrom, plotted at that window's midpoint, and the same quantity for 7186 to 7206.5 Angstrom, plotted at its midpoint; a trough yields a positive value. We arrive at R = 6.4 Angstrom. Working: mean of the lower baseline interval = 0.613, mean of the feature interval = 0.51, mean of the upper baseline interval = 0.567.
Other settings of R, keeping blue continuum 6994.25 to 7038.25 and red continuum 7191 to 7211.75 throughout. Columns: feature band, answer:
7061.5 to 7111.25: 2.9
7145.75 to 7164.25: 2.3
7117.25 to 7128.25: 0.8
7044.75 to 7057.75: -1.2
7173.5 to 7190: 0.2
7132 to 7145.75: 2.9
